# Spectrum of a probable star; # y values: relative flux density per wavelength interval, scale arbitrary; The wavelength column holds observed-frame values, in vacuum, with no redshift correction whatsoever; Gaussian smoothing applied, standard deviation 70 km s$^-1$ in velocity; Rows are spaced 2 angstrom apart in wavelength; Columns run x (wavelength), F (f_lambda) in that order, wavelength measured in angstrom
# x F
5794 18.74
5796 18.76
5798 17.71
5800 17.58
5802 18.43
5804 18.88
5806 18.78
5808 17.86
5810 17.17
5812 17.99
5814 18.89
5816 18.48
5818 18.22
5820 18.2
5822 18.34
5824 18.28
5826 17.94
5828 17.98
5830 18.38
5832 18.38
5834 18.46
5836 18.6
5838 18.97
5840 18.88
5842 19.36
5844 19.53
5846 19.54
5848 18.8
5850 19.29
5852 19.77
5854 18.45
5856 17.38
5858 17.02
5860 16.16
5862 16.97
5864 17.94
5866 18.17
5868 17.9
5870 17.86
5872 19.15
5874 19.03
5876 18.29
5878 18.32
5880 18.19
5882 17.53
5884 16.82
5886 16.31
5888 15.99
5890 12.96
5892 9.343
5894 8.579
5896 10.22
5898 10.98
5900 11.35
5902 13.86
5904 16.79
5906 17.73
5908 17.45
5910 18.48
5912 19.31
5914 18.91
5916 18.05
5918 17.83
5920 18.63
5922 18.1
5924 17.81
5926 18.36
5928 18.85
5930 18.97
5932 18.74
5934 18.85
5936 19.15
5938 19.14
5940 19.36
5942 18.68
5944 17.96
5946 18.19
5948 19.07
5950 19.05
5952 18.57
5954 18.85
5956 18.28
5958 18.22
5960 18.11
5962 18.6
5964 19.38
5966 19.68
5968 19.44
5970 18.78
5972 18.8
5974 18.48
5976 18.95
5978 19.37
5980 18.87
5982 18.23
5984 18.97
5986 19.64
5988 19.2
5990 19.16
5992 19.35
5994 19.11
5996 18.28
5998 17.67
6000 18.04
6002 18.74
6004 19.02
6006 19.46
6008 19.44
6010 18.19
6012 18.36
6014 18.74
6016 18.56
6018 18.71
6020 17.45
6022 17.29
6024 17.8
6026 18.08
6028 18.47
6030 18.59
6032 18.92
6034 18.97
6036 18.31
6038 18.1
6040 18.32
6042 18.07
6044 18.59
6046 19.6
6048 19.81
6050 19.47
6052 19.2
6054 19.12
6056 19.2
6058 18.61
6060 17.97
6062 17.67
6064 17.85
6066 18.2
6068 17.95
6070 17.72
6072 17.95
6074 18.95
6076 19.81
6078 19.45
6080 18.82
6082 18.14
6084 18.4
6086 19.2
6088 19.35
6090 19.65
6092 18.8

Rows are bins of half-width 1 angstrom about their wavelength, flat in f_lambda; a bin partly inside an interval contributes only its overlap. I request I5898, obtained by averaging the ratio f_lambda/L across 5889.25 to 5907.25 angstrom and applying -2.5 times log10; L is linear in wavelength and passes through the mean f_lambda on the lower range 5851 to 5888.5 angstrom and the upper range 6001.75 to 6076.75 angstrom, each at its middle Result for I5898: 0.39 mag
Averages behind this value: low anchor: 17.8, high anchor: 18.6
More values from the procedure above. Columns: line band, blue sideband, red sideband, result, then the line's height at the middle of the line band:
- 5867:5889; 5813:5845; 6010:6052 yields 0.05 mag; 18.5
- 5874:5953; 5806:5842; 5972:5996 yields 0.11 mag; 18.7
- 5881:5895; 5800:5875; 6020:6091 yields 0.30 mag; 18.4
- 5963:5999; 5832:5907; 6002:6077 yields -0.06 mag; 17.9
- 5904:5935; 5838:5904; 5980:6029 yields -0.06 mag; 17.3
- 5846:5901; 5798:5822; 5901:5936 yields 0.11 mag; 18.1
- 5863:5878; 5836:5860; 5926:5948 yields 0.02 mag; 18.7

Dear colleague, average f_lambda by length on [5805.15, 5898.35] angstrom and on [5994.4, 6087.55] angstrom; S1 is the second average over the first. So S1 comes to 1.1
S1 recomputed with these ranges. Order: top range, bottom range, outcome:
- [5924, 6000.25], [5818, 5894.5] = 1.07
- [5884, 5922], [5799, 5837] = 0.84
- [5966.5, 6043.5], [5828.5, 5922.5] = 1.09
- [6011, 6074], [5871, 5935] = 1.11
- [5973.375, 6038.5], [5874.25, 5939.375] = 1.12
